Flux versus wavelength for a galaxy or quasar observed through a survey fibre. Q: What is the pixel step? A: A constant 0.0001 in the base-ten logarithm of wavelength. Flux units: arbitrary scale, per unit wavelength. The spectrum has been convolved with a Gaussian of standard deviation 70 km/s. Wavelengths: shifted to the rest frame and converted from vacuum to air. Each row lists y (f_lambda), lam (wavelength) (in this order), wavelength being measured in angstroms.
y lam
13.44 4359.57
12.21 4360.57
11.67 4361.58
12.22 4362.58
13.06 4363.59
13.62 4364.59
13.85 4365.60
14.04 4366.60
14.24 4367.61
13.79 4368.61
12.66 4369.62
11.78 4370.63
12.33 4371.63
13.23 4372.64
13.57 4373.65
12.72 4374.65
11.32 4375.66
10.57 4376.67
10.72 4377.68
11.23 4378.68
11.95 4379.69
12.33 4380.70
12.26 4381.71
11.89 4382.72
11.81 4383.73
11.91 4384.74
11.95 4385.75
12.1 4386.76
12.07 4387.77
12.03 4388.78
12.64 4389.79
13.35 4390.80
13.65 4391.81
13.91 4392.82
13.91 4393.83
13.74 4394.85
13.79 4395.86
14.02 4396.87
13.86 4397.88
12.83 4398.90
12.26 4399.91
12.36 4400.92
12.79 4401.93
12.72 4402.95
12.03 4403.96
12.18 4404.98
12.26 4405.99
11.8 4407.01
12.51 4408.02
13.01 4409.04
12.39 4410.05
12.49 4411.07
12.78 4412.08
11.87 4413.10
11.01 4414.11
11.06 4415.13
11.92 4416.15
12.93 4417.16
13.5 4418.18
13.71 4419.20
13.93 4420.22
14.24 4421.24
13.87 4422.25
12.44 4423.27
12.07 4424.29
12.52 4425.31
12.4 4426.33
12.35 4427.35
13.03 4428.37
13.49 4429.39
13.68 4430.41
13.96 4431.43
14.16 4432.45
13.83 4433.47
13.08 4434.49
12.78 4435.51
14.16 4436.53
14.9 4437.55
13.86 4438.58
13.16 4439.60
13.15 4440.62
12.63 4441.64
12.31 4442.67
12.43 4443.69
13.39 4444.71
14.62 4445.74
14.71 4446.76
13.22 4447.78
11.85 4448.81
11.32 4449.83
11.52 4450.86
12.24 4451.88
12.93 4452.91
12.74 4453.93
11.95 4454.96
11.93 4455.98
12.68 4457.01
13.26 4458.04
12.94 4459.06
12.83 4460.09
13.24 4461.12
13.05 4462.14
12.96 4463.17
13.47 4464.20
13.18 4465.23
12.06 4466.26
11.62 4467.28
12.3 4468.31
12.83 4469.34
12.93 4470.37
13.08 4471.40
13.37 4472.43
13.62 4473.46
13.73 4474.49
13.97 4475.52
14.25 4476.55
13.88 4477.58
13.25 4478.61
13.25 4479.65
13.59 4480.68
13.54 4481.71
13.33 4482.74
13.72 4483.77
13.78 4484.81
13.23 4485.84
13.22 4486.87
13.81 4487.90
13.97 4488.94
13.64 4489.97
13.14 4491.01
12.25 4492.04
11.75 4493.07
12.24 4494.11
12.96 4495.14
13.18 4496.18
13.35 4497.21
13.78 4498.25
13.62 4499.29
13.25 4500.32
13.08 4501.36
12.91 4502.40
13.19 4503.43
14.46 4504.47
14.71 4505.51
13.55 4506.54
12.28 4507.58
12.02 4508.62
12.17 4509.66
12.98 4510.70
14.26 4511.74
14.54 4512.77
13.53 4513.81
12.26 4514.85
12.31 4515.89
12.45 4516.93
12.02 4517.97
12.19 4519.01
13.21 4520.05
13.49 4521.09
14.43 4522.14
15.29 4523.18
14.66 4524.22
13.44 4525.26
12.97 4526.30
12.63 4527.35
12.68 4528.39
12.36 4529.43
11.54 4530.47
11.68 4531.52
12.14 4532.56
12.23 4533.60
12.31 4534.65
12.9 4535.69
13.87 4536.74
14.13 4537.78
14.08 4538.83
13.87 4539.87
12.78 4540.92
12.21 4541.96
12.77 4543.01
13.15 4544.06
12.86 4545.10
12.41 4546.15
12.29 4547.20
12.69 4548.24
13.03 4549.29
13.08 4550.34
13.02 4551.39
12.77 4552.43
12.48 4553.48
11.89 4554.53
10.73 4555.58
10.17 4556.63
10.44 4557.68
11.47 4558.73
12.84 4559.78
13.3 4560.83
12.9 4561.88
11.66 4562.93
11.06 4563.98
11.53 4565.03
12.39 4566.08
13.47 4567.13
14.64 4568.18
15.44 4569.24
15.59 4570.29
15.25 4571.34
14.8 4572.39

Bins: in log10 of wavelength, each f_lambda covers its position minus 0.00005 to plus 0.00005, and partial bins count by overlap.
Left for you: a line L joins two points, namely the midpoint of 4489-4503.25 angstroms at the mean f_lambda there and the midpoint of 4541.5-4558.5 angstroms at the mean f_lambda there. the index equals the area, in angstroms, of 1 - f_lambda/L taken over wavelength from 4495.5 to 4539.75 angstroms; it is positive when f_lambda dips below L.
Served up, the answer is -1.49 angstroms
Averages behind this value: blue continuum 13.1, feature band 13.2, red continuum 12.2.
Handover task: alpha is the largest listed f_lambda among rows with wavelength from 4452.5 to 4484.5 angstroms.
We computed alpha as 14.25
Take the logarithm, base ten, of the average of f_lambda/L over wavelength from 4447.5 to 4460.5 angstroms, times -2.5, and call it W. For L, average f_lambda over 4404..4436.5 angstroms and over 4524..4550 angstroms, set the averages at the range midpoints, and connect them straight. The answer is 0.04 mag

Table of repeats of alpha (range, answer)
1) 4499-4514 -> 14.71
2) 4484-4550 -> 15.29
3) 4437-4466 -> 14.9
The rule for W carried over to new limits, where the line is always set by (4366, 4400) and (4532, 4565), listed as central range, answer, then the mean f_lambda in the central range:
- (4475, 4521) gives -0.06 mag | 13.2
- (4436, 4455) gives -0.04 mag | 13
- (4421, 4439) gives -0.06 mag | 13.4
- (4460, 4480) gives -0.05 mag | 13.1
